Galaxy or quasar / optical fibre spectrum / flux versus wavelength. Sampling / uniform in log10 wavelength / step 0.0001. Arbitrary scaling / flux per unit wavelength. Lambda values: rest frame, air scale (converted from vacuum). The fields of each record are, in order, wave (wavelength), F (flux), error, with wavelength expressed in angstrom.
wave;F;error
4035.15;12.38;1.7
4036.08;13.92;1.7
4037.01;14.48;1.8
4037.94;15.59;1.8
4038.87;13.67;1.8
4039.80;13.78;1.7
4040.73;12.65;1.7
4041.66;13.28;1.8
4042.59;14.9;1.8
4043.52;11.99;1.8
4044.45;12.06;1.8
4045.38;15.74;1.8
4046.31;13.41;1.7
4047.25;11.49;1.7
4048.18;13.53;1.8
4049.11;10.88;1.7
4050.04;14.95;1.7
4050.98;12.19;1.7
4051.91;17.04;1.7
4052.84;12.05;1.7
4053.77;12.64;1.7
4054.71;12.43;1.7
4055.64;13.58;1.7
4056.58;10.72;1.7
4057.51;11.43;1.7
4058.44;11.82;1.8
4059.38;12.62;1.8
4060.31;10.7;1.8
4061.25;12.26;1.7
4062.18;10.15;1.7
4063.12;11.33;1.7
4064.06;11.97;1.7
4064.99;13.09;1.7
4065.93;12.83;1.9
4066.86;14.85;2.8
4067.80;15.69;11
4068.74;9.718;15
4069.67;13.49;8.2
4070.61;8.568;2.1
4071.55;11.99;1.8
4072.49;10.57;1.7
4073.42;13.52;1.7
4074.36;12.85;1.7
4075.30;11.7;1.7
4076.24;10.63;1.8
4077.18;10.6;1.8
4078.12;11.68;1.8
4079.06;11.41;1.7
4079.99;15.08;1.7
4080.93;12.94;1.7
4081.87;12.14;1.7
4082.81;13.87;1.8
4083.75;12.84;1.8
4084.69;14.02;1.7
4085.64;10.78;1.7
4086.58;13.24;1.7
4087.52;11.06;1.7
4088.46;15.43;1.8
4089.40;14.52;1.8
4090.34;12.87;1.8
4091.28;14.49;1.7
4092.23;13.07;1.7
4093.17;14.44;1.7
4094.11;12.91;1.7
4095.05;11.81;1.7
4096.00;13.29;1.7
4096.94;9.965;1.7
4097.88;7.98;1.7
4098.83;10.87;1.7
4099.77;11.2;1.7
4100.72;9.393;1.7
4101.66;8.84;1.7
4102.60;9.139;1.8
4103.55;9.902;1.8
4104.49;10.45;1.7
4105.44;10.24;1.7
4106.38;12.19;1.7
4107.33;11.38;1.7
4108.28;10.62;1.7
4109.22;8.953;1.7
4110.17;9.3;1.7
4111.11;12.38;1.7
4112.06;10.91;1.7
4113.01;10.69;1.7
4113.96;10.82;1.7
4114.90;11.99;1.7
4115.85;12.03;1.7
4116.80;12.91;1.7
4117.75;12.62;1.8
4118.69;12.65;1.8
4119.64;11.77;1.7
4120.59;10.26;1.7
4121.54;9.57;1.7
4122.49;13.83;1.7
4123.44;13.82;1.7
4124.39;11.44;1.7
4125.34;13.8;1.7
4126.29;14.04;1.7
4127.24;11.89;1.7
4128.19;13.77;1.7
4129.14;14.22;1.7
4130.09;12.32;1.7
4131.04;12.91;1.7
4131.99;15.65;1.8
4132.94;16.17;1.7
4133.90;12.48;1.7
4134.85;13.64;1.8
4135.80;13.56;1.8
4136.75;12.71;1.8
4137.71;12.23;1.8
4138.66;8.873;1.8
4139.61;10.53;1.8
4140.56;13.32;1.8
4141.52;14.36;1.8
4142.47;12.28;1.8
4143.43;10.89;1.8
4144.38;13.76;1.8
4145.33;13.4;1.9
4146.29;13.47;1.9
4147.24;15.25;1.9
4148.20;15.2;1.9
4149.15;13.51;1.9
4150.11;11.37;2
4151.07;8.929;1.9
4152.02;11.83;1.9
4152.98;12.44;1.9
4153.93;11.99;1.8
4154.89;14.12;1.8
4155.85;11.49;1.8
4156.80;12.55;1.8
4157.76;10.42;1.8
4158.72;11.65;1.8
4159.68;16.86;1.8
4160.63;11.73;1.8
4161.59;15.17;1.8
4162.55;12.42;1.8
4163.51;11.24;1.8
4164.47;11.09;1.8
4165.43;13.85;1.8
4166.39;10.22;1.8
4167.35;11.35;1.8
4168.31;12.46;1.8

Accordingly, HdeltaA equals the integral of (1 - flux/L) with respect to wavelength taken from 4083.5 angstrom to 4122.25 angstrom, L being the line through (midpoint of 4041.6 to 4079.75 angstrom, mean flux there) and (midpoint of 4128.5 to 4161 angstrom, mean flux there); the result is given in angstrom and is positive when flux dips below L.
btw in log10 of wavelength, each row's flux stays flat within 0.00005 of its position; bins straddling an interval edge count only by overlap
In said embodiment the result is 3.25 angstrom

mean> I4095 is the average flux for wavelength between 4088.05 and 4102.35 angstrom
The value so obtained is 12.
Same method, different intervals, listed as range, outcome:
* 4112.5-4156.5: 12.6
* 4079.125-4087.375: 13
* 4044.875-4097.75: 12.6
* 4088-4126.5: 11.7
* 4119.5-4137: 13.1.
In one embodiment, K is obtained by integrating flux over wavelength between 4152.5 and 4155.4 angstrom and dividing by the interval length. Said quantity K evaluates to 12.8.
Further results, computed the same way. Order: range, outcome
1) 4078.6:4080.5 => 13.3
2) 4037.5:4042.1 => 13.8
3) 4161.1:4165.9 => 12.7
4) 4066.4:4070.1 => 13.4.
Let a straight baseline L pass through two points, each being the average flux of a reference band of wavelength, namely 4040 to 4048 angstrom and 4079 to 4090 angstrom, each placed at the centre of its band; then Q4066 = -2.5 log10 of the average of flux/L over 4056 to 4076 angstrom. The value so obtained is 0.105 mag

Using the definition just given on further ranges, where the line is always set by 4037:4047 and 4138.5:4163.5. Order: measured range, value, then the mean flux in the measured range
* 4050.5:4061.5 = 0.092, 12.5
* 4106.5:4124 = 0.133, 11.5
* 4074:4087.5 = 0.081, 12.4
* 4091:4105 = 0.181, 11.1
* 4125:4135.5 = -0.072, 13.7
